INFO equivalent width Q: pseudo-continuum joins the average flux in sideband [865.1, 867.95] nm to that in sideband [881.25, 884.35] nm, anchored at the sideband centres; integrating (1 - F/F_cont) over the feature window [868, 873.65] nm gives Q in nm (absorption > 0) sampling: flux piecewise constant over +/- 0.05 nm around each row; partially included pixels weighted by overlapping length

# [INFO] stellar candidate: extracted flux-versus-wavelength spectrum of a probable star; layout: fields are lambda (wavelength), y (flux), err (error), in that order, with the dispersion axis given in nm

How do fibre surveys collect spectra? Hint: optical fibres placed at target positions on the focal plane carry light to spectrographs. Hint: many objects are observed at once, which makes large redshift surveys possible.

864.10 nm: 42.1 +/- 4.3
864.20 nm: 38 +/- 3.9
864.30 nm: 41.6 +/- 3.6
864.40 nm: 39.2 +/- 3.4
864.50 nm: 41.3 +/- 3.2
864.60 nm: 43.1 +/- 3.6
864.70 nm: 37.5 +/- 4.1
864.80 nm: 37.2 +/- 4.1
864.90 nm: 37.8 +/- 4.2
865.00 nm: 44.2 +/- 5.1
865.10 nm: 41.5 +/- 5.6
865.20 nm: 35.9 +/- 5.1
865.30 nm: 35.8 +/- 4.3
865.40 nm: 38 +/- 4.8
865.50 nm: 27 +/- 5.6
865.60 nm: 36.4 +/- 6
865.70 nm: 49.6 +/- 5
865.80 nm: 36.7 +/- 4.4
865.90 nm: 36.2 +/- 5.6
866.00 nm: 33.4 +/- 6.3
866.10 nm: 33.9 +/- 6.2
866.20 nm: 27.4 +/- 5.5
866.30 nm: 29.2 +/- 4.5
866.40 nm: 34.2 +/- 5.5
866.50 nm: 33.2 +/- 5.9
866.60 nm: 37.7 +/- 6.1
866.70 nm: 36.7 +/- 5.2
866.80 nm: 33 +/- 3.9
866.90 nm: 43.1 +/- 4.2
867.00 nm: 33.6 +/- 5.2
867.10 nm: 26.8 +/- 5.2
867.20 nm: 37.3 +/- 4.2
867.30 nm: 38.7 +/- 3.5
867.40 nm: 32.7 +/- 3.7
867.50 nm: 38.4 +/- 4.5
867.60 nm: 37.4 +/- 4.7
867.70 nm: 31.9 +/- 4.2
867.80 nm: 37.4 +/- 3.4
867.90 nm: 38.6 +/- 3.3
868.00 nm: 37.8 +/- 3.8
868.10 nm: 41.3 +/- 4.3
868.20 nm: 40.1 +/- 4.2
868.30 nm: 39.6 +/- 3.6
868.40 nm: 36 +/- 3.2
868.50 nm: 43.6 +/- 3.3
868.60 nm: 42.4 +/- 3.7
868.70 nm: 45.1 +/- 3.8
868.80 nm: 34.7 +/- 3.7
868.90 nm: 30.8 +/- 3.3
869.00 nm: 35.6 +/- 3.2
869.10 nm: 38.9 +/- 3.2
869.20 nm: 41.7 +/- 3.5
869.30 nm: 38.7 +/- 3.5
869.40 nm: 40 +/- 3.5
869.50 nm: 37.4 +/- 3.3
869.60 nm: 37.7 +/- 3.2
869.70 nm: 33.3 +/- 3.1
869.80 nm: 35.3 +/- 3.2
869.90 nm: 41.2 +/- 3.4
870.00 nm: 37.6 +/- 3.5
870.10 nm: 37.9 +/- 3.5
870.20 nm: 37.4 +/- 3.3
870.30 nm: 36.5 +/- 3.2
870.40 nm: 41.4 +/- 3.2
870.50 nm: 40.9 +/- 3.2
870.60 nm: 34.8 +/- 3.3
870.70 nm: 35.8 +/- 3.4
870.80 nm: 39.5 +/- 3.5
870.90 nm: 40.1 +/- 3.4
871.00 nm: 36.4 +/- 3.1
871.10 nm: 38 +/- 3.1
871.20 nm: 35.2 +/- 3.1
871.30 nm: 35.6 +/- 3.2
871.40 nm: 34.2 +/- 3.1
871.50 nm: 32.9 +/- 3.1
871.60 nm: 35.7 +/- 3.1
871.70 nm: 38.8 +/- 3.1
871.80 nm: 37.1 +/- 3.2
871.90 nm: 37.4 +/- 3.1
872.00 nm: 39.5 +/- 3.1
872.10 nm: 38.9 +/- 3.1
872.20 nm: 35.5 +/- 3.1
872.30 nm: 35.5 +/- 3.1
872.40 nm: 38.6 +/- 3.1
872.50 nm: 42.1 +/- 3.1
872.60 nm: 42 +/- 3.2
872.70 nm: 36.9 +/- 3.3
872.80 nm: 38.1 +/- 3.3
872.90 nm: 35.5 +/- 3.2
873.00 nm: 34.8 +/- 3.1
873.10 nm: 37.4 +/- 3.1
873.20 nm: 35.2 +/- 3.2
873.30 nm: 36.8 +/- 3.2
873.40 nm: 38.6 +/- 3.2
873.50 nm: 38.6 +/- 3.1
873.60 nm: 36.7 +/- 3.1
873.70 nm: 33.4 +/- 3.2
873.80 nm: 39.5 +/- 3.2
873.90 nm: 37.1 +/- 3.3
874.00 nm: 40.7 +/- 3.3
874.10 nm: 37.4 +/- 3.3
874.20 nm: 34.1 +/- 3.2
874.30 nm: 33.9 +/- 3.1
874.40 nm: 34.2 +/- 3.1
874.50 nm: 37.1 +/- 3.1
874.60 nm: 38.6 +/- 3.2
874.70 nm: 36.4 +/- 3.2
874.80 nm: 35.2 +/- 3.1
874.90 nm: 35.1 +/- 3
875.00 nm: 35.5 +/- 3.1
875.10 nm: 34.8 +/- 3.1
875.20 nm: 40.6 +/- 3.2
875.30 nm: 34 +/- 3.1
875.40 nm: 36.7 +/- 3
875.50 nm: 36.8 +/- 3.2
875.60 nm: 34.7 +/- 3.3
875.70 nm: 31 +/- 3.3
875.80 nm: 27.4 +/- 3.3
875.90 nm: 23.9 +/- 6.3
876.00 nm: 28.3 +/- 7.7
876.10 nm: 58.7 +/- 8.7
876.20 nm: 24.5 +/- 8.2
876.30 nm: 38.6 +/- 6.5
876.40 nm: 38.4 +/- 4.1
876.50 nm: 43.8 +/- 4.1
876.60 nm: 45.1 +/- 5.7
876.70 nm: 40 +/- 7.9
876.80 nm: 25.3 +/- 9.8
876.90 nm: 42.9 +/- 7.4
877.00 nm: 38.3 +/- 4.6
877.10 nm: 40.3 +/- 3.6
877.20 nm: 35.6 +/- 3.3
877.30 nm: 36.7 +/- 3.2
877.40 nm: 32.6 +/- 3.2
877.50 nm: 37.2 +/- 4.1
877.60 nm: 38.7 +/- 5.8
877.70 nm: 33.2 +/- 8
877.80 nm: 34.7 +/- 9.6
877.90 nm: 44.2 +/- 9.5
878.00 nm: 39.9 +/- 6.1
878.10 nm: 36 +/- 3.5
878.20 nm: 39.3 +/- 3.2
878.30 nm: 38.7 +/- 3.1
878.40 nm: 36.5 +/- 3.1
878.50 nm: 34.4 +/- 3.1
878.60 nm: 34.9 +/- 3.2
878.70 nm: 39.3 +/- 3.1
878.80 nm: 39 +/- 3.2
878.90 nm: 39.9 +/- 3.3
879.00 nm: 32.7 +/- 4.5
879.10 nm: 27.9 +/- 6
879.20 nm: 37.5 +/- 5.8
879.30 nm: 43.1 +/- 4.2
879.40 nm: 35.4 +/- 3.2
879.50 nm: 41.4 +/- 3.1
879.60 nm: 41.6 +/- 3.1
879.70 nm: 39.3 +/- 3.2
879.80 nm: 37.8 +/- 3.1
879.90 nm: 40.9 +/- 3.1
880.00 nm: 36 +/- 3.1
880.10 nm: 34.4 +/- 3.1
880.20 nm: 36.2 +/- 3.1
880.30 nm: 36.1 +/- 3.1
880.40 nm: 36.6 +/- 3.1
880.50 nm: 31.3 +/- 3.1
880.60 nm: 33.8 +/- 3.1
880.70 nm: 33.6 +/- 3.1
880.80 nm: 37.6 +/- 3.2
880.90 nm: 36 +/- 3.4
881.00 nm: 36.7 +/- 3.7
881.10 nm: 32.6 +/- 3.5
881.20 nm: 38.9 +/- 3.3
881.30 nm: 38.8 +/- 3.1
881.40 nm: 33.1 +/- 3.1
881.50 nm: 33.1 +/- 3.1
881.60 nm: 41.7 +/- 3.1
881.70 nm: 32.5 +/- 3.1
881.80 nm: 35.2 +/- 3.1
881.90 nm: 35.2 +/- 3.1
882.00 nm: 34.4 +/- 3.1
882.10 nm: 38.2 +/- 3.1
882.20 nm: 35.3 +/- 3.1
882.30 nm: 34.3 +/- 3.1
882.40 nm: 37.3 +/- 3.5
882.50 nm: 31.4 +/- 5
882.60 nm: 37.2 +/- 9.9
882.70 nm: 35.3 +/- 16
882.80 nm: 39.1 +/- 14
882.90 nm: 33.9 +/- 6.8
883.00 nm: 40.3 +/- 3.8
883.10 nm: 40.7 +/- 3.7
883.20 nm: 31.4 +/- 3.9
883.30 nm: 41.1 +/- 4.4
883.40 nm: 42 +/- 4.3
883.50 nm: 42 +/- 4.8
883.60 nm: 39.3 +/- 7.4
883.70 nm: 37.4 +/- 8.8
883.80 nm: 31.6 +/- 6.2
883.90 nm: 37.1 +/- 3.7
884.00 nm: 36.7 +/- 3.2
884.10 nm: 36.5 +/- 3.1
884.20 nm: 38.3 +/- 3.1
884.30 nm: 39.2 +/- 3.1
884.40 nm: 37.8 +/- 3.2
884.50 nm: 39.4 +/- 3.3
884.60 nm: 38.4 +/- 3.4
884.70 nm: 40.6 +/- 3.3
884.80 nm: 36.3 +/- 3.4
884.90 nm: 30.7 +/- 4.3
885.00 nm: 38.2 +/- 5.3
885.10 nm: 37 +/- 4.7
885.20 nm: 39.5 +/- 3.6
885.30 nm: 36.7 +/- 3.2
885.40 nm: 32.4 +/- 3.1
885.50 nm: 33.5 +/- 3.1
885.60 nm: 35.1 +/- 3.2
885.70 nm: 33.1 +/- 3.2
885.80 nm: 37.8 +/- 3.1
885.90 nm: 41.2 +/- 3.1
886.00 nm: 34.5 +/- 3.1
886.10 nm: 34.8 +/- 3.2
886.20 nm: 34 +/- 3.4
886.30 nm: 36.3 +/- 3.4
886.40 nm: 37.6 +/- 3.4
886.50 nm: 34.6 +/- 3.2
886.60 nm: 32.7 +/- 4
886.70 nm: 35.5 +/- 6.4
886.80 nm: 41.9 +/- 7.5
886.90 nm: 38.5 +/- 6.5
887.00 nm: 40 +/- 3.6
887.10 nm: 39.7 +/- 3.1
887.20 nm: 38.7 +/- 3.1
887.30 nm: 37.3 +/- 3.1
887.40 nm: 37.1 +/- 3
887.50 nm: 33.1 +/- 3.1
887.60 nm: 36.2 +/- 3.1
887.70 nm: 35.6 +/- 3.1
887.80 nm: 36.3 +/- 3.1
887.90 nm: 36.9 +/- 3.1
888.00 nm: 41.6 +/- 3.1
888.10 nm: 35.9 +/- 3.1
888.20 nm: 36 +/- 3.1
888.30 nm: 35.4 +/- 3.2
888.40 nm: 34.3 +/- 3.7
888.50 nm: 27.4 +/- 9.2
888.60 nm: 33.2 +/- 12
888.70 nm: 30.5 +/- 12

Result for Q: -0.32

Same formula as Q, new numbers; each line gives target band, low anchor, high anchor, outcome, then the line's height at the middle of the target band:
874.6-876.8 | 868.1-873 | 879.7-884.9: 0.08 nm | 37.3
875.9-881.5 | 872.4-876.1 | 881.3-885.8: -0.10 nm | 36.4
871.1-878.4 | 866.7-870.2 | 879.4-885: 0.08 nm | 37.2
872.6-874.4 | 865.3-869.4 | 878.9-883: -0.02 nm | 36.4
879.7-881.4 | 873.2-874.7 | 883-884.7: 0.07 nm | 37.7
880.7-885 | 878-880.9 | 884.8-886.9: -0.05 nm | 36.4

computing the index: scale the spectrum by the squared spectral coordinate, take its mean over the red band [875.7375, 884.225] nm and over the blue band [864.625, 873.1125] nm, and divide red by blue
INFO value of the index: 1.0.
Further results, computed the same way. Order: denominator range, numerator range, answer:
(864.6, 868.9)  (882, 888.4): 1.04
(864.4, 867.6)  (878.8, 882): 1.03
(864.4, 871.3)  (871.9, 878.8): 1.01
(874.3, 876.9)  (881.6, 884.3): 1.04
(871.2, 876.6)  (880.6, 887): 1.02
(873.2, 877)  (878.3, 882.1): 1.01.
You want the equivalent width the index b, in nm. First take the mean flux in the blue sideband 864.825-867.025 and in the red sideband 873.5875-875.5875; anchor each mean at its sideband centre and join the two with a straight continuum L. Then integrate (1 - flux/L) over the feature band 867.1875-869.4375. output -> -0.12 nm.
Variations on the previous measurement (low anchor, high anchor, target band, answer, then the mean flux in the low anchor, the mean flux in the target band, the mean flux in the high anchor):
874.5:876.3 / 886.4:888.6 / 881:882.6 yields 0.01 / 35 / 35.6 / 36.4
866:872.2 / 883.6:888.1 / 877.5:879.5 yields -0.02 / 36.9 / 37.2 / 36.8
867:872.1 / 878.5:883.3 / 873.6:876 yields 0.13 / 37.4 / 35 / 36.4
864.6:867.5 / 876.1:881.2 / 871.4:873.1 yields -0.04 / 36.1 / 37.4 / 37.2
